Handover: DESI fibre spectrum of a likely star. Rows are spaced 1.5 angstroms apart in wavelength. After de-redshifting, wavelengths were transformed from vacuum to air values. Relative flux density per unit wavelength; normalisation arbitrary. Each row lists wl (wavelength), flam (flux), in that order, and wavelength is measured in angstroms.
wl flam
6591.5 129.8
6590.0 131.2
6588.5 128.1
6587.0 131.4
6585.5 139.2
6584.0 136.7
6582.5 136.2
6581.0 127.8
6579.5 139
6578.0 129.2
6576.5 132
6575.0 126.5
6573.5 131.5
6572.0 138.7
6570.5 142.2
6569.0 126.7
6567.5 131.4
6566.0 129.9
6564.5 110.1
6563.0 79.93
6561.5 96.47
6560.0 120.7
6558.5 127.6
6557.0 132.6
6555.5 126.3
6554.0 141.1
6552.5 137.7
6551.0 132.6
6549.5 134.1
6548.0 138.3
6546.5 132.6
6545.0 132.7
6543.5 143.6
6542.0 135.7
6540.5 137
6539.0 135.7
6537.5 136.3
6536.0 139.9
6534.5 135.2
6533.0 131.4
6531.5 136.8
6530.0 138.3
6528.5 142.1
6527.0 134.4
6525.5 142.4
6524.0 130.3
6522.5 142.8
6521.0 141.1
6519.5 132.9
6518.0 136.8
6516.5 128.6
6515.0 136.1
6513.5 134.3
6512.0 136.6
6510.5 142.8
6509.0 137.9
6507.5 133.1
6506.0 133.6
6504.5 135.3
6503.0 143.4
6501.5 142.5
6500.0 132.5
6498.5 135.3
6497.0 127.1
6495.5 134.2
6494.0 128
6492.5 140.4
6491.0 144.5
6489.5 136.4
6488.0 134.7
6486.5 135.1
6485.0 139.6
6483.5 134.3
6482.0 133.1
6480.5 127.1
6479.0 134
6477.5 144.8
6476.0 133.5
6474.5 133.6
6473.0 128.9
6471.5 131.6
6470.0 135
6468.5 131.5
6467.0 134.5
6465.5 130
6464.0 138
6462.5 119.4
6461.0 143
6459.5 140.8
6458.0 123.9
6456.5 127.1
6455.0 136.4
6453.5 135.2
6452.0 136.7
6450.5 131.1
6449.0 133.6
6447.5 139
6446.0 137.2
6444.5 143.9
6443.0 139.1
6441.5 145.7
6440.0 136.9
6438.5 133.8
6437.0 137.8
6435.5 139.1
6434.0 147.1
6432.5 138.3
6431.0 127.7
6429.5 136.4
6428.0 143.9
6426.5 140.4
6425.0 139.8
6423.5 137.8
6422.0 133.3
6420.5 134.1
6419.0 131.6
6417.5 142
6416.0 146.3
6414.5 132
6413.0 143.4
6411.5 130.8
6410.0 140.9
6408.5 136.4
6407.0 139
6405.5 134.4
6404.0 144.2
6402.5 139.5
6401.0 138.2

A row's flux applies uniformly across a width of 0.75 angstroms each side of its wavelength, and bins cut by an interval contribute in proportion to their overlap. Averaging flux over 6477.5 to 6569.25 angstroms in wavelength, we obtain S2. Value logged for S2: 133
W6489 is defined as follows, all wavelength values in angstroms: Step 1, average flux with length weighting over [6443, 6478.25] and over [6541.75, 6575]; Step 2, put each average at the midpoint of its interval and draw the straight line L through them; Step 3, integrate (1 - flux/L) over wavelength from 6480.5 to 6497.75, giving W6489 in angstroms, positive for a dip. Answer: -0.30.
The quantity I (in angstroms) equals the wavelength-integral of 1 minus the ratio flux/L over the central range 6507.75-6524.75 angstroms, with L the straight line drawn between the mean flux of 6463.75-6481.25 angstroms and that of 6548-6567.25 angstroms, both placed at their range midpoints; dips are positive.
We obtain -1.1 angstroms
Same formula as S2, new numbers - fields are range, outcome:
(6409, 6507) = 136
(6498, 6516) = 137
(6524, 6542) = 137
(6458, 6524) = 135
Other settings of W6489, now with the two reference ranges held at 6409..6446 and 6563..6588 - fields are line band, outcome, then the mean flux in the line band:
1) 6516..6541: -0.73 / 137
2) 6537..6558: -0.57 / 135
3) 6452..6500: 0.62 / 134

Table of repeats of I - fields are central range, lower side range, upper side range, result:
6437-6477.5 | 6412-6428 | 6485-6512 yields 0.7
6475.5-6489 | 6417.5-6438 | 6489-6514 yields 0.1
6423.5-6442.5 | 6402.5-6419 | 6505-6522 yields -0.1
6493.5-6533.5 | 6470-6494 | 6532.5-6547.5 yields -0.1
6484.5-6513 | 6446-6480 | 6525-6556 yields -0.3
